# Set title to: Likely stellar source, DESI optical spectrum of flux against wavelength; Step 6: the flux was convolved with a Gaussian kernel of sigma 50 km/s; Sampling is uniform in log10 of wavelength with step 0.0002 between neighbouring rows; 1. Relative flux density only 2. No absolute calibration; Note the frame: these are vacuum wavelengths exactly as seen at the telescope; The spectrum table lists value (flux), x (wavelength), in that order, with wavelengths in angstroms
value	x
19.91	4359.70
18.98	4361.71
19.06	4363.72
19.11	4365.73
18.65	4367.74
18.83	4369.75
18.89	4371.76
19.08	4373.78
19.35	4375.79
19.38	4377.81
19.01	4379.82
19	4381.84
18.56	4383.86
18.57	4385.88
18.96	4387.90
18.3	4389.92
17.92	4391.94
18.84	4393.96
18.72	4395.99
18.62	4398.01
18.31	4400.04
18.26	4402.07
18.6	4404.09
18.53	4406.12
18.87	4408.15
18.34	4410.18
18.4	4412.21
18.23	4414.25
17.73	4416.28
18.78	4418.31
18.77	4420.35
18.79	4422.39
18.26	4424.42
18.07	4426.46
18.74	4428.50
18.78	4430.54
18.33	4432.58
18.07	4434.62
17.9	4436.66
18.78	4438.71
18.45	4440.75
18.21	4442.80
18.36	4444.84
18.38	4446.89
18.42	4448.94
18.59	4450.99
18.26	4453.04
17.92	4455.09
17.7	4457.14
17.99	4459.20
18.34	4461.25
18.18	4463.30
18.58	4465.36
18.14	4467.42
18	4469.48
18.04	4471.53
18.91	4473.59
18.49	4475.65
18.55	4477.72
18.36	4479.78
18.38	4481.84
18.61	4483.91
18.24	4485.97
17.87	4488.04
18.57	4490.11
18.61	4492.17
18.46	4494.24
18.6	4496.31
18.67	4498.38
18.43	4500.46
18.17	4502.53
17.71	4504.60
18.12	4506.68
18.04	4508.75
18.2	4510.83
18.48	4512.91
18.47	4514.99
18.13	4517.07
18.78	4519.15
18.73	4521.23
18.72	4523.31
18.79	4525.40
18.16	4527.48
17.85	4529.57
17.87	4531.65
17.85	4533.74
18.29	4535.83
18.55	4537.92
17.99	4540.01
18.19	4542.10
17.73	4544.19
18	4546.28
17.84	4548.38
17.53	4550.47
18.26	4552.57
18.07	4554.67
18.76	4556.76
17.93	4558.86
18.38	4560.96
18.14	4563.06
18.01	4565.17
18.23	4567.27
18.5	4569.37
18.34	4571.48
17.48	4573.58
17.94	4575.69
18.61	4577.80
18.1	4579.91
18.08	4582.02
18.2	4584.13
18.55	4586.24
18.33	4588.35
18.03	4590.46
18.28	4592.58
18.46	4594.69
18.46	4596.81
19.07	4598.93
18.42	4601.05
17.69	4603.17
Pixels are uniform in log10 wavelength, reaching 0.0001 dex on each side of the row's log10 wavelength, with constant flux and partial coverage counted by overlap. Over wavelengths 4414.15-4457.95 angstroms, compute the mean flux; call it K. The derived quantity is 18.3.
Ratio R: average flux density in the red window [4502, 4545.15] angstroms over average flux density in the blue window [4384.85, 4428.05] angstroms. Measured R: 0.99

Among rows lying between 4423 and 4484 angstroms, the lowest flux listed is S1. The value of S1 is 17.7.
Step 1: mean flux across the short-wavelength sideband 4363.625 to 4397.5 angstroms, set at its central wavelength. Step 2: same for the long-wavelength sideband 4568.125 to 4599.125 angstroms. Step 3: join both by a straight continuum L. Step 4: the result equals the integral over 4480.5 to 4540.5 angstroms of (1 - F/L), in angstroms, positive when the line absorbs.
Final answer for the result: 0.5 angstroms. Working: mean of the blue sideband 18.8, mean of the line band 18.3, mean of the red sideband 18.3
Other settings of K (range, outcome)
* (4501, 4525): 18.3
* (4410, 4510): 18.3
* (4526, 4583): 18.1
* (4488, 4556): 18.2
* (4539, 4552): 17.9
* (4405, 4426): 18.5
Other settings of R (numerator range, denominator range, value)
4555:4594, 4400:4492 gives 0.99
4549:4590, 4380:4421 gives 0.98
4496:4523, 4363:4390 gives 0.97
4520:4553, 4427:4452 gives 0.99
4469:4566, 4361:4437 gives 0.98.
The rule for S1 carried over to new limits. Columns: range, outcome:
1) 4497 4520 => 17.71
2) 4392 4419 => 17.73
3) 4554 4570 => 17.93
